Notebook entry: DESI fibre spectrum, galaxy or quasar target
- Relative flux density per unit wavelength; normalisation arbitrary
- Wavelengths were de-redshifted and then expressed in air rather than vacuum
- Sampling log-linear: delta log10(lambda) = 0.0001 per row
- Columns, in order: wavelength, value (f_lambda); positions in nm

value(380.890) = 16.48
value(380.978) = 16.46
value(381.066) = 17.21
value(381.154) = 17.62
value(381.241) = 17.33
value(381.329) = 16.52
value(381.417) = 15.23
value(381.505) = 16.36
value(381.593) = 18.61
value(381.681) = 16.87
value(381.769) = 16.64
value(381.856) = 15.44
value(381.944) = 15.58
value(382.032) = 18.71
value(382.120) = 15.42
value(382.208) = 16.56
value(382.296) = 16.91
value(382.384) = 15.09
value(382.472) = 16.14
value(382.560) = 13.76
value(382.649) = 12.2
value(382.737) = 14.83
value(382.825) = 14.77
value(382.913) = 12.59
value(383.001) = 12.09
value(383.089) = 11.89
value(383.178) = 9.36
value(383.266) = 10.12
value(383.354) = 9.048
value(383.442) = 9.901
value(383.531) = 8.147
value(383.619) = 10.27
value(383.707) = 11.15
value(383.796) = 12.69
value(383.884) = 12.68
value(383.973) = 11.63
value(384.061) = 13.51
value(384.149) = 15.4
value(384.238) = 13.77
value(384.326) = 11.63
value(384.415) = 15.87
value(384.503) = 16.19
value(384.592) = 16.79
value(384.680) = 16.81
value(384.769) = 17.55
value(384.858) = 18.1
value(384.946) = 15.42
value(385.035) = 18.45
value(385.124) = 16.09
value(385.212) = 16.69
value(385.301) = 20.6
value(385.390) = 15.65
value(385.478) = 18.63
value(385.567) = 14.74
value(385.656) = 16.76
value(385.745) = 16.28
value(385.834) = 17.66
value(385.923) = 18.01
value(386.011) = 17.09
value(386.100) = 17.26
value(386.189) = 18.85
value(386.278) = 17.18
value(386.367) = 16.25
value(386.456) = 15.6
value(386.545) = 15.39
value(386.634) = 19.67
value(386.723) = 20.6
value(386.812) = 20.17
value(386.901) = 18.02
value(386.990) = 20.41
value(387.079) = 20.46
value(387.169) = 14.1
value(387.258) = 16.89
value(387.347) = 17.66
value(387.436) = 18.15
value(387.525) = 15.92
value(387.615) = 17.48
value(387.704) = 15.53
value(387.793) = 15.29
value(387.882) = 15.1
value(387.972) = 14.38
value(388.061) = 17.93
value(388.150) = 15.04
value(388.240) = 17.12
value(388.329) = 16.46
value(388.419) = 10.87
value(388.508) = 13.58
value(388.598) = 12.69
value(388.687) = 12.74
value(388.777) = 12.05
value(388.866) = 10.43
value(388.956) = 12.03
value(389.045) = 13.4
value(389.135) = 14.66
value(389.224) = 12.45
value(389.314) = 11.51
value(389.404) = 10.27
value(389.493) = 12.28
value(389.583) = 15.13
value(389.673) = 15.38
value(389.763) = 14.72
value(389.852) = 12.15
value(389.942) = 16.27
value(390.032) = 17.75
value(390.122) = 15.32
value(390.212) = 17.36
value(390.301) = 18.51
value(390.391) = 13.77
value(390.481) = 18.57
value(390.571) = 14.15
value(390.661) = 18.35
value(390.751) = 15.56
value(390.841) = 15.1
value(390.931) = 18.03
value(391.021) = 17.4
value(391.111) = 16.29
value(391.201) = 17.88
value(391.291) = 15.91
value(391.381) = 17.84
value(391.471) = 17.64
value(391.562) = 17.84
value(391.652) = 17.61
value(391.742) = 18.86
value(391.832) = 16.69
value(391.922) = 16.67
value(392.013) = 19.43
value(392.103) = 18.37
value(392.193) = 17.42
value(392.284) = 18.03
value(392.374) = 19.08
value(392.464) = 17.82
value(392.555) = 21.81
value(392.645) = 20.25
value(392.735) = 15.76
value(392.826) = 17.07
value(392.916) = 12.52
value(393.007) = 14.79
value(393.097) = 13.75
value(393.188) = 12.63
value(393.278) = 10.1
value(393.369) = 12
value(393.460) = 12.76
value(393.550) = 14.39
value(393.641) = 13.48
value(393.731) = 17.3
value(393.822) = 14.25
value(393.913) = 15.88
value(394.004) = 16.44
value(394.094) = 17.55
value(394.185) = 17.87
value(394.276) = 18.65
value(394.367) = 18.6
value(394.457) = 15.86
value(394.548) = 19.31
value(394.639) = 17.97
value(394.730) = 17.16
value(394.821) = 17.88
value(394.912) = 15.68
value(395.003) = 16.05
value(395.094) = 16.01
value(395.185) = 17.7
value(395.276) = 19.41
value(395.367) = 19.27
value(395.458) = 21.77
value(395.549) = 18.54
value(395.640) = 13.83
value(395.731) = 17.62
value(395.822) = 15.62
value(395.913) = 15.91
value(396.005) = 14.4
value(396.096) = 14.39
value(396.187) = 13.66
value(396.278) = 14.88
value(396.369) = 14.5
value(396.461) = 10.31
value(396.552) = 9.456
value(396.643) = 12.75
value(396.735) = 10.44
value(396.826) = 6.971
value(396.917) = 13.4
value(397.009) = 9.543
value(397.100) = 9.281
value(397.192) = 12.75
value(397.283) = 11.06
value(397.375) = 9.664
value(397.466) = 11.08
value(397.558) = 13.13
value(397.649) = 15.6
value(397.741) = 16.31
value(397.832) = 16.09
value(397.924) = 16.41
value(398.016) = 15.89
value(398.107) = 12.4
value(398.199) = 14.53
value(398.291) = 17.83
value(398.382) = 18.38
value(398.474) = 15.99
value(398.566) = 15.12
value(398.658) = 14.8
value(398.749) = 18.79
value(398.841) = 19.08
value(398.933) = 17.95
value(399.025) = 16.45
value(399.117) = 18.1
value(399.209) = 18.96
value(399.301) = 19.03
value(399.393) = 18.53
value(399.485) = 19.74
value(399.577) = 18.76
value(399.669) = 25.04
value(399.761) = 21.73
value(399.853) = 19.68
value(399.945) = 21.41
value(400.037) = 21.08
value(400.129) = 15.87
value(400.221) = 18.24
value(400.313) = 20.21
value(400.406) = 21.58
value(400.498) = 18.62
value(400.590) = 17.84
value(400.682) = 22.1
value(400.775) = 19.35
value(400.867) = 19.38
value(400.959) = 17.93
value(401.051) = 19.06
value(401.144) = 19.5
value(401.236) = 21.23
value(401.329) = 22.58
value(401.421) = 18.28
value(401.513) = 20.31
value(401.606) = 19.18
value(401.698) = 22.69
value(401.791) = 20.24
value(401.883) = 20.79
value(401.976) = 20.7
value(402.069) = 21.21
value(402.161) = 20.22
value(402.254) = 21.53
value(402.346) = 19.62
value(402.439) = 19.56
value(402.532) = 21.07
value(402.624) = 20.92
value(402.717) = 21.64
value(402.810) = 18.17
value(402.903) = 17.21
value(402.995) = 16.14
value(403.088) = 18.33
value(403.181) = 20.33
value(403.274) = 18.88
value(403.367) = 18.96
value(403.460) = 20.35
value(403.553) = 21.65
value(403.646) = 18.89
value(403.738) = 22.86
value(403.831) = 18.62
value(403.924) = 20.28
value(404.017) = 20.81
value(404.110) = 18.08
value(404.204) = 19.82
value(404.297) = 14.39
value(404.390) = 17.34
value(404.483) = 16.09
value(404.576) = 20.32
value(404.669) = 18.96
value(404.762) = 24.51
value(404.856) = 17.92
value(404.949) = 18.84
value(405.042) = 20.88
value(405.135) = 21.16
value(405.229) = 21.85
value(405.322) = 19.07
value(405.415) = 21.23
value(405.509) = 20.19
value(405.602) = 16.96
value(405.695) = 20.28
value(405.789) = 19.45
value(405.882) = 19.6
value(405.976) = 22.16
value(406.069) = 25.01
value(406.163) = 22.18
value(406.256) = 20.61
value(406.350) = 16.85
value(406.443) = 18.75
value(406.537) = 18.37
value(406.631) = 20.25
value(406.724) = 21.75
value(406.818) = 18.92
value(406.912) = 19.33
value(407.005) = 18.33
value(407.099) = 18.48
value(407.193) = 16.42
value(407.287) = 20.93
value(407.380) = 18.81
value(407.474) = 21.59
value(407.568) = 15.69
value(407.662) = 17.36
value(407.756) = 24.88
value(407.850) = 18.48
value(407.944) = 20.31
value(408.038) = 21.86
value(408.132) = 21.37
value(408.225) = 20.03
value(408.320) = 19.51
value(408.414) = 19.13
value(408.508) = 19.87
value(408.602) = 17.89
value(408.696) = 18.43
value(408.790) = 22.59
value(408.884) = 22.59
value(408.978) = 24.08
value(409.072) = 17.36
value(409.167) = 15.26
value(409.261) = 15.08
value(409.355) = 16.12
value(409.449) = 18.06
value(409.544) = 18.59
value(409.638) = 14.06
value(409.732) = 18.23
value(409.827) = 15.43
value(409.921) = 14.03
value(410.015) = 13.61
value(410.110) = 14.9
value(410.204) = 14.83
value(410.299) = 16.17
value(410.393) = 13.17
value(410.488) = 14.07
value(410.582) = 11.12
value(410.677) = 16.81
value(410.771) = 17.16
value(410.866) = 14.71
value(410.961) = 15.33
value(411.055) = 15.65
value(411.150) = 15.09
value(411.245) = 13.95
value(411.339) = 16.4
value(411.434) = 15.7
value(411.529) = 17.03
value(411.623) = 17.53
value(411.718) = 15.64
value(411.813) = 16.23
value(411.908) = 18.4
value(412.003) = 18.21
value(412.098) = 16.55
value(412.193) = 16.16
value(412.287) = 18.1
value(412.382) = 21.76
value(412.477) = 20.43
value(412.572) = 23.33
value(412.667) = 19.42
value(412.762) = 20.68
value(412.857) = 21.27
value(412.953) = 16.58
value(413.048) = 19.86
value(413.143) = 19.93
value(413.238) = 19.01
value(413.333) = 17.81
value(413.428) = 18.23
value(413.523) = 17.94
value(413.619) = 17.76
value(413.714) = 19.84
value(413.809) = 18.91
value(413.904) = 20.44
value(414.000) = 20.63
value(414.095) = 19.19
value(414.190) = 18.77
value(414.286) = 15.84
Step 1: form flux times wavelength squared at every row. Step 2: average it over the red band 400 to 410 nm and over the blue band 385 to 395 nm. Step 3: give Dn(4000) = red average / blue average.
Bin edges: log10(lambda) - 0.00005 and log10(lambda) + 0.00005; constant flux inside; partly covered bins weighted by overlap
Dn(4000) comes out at 1.29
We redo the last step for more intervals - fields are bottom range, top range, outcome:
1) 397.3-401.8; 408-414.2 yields 1.04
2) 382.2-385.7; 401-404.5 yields 1.52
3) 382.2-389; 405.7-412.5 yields 1.33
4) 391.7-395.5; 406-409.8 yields 1.24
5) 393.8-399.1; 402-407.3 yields 1.34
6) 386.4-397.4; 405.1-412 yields 1.27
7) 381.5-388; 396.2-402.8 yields 1.20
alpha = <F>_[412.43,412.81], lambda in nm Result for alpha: 21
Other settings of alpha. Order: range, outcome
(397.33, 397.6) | 11.3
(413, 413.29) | 19.6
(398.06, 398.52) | 15.8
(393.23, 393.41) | 11.1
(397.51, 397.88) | 15.3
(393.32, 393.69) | 13.2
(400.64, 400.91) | 20.2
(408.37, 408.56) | 19.5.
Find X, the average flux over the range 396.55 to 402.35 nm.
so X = 17.4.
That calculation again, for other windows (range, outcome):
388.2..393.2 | 15.7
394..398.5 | 15.1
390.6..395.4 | 16.7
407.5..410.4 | 18.1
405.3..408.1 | 19.8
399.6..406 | 19.9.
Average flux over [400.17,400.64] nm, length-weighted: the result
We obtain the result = 19.3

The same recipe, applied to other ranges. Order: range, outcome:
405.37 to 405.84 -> 19.6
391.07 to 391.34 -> 16.7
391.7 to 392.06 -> 17.9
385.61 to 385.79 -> 16.5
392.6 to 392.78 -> 18.1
